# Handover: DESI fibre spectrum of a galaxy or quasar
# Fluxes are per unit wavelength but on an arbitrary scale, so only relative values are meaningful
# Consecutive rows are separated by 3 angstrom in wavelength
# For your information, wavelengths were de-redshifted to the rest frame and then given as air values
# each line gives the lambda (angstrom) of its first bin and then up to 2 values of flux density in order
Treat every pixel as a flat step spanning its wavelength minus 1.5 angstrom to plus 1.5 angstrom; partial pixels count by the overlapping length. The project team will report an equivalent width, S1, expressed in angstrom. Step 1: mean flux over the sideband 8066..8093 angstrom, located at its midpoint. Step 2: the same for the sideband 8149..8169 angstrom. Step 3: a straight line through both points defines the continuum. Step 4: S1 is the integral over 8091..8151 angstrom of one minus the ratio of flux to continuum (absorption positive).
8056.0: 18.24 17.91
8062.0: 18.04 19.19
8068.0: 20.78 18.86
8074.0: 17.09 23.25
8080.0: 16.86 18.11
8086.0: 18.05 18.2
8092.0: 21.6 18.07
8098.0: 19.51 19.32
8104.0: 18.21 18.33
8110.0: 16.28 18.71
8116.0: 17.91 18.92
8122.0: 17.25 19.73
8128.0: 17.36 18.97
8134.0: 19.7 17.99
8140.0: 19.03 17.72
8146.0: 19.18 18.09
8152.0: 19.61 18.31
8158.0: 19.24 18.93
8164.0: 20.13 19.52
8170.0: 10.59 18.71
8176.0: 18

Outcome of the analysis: 1.5 angstrom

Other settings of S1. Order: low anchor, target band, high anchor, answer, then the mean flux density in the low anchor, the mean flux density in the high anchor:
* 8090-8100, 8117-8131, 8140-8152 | 0.49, 19.6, 18.6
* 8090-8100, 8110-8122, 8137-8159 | 0.73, 19.6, 18.7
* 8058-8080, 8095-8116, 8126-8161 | 0.66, 19.2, 18.7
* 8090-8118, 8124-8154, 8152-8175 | -0.70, 18.7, 18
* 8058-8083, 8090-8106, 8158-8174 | -0.58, 19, 17.7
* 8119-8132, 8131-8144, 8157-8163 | -0.03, 18.4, 19.2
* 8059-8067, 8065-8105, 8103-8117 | -1.78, 18.6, 17.9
